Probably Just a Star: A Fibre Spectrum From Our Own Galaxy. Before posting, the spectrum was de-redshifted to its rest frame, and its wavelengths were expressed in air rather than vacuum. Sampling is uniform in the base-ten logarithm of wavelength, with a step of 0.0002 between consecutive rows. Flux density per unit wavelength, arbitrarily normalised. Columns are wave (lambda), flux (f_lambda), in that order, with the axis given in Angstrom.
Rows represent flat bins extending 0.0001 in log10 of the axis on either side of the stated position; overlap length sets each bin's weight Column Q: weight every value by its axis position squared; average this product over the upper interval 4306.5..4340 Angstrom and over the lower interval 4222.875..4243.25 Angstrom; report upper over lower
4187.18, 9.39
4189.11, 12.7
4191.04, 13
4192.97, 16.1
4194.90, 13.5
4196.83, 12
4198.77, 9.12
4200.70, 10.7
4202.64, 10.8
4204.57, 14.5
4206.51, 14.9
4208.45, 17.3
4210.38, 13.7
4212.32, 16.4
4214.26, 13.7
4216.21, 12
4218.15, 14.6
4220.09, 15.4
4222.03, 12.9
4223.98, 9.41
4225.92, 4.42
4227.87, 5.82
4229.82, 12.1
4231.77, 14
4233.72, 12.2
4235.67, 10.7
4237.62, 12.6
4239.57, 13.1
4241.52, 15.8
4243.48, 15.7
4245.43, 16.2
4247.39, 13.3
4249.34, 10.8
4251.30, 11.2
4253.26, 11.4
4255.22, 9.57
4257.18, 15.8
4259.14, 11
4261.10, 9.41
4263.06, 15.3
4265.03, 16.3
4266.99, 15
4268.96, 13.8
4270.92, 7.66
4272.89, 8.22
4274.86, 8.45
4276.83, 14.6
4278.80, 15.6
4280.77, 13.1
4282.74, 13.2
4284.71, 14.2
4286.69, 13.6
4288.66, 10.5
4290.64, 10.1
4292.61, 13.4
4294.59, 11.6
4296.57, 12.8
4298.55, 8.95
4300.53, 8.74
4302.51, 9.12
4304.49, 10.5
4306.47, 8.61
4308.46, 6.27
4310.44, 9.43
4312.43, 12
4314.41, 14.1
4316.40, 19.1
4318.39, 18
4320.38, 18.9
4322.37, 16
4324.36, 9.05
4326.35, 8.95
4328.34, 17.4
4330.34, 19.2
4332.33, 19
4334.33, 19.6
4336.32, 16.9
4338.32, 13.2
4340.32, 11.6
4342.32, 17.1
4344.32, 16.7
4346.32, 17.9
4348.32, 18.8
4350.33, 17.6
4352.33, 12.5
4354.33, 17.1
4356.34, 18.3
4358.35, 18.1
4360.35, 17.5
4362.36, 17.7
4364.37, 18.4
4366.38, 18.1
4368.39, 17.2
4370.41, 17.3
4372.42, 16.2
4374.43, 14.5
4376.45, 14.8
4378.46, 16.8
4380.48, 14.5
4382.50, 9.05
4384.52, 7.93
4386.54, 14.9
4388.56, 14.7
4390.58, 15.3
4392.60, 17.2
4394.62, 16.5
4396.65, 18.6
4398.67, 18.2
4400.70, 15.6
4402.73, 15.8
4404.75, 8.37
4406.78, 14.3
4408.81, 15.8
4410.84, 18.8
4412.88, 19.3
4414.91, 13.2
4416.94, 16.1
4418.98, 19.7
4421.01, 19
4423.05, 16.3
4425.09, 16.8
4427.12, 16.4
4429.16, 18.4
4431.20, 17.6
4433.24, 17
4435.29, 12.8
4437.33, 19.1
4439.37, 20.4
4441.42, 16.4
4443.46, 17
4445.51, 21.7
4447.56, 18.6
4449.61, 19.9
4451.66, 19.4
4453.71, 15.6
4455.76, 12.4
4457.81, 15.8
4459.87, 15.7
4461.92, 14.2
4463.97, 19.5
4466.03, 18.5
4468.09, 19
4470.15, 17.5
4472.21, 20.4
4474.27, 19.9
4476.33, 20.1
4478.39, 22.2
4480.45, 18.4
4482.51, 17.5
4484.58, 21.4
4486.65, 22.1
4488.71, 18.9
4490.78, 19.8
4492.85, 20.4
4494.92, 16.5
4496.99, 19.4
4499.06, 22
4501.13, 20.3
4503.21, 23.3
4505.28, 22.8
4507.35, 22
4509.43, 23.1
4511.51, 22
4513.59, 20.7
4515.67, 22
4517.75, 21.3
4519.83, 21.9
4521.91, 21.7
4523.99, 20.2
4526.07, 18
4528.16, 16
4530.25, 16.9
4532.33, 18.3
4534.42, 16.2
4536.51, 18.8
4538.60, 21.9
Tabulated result 1.36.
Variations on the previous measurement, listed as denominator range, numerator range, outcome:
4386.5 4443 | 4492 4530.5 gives 1.30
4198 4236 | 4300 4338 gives 1.18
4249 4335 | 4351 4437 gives 1.32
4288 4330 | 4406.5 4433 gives 1.48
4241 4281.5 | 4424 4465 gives 1.47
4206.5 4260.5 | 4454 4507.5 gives 1.70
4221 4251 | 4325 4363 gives 1.45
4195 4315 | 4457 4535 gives 1.82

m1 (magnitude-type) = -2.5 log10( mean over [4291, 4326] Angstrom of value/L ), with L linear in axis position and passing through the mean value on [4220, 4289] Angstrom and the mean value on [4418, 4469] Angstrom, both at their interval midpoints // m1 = 0.15 mag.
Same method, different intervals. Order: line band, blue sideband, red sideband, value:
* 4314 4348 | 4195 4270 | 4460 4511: -0.04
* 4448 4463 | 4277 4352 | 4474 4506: 0.17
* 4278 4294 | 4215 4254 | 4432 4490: 0.05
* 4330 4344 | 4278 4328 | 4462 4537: -0.21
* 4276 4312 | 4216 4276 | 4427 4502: 0.18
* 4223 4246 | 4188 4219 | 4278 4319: 0.10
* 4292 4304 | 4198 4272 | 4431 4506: 0.31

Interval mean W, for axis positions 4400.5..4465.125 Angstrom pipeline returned 16.8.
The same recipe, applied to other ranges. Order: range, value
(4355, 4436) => 16.1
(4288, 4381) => 14.7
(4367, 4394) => 14.7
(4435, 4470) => 17.5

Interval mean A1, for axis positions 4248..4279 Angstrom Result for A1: 12.1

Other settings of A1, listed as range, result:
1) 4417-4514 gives 18.9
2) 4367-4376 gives 16.3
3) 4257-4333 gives 12.7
